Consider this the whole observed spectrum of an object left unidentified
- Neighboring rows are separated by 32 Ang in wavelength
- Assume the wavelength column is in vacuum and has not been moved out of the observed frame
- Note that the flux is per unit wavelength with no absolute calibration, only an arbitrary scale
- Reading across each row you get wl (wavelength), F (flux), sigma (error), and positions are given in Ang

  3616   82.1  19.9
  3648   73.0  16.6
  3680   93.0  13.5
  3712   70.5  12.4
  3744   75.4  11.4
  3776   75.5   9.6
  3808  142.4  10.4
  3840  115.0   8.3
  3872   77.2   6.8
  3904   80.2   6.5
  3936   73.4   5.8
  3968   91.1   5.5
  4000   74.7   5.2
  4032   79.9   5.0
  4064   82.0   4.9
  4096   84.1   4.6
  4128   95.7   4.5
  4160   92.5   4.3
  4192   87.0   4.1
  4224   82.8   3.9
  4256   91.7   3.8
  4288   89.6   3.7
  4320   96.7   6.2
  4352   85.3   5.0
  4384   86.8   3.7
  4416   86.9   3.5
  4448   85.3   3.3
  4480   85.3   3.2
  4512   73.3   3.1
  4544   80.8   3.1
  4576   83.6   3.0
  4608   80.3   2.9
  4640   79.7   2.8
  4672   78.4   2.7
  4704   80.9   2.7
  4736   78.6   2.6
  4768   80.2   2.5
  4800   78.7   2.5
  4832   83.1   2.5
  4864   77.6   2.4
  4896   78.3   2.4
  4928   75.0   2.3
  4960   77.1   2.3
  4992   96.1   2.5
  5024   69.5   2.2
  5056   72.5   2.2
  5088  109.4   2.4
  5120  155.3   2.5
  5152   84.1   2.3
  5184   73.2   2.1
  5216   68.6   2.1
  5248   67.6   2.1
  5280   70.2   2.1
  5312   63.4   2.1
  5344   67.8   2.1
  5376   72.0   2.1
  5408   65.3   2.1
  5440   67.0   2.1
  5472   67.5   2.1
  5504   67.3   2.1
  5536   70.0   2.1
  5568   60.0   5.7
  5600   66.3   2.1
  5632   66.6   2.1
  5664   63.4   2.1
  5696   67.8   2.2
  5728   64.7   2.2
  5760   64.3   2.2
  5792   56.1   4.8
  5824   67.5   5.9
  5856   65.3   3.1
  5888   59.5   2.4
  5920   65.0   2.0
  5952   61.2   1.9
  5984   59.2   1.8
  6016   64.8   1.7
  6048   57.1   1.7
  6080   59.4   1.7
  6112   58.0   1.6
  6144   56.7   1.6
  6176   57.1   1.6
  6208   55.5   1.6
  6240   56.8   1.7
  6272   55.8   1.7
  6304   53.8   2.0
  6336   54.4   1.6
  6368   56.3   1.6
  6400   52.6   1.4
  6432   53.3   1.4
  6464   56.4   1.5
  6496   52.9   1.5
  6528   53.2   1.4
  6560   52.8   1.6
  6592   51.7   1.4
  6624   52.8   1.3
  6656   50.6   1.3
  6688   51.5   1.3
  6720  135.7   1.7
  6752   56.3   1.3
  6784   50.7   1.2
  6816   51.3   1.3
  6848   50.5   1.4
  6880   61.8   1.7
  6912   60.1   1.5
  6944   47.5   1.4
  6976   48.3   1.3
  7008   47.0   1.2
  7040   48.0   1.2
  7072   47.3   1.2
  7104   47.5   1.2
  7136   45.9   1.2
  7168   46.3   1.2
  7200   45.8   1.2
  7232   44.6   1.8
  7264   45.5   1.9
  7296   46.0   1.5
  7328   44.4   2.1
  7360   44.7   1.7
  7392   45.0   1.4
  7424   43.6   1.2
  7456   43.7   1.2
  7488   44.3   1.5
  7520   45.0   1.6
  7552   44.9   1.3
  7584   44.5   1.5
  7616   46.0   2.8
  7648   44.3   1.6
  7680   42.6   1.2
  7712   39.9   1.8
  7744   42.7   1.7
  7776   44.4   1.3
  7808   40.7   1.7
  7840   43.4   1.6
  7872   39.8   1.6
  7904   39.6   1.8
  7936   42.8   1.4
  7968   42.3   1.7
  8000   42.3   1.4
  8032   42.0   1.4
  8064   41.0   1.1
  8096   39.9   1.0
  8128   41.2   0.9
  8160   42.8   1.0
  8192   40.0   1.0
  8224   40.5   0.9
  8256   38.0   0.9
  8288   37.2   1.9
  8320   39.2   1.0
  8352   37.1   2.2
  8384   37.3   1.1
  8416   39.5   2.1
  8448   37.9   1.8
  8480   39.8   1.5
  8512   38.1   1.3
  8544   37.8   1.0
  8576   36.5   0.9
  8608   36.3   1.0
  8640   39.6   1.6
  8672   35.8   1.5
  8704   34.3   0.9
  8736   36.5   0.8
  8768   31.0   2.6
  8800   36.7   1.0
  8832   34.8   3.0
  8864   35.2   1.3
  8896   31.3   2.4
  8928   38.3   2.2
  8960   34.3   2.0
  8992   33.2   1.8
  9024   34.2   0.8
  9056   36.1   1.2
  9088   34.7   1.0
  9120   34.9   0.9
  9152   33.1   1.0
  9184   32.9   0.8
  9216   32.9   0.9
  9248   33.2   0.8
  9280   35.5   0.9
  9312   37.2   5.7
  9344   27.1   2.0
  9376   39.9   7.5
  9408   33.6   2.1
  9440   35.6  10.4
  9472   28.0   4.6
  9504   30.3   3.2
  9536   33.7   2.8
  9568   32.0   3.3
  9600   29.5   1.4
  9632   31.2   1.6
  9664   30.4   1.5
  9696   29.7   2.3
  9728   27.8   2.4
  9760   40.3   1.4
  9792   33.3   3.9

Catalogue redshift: 0.025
